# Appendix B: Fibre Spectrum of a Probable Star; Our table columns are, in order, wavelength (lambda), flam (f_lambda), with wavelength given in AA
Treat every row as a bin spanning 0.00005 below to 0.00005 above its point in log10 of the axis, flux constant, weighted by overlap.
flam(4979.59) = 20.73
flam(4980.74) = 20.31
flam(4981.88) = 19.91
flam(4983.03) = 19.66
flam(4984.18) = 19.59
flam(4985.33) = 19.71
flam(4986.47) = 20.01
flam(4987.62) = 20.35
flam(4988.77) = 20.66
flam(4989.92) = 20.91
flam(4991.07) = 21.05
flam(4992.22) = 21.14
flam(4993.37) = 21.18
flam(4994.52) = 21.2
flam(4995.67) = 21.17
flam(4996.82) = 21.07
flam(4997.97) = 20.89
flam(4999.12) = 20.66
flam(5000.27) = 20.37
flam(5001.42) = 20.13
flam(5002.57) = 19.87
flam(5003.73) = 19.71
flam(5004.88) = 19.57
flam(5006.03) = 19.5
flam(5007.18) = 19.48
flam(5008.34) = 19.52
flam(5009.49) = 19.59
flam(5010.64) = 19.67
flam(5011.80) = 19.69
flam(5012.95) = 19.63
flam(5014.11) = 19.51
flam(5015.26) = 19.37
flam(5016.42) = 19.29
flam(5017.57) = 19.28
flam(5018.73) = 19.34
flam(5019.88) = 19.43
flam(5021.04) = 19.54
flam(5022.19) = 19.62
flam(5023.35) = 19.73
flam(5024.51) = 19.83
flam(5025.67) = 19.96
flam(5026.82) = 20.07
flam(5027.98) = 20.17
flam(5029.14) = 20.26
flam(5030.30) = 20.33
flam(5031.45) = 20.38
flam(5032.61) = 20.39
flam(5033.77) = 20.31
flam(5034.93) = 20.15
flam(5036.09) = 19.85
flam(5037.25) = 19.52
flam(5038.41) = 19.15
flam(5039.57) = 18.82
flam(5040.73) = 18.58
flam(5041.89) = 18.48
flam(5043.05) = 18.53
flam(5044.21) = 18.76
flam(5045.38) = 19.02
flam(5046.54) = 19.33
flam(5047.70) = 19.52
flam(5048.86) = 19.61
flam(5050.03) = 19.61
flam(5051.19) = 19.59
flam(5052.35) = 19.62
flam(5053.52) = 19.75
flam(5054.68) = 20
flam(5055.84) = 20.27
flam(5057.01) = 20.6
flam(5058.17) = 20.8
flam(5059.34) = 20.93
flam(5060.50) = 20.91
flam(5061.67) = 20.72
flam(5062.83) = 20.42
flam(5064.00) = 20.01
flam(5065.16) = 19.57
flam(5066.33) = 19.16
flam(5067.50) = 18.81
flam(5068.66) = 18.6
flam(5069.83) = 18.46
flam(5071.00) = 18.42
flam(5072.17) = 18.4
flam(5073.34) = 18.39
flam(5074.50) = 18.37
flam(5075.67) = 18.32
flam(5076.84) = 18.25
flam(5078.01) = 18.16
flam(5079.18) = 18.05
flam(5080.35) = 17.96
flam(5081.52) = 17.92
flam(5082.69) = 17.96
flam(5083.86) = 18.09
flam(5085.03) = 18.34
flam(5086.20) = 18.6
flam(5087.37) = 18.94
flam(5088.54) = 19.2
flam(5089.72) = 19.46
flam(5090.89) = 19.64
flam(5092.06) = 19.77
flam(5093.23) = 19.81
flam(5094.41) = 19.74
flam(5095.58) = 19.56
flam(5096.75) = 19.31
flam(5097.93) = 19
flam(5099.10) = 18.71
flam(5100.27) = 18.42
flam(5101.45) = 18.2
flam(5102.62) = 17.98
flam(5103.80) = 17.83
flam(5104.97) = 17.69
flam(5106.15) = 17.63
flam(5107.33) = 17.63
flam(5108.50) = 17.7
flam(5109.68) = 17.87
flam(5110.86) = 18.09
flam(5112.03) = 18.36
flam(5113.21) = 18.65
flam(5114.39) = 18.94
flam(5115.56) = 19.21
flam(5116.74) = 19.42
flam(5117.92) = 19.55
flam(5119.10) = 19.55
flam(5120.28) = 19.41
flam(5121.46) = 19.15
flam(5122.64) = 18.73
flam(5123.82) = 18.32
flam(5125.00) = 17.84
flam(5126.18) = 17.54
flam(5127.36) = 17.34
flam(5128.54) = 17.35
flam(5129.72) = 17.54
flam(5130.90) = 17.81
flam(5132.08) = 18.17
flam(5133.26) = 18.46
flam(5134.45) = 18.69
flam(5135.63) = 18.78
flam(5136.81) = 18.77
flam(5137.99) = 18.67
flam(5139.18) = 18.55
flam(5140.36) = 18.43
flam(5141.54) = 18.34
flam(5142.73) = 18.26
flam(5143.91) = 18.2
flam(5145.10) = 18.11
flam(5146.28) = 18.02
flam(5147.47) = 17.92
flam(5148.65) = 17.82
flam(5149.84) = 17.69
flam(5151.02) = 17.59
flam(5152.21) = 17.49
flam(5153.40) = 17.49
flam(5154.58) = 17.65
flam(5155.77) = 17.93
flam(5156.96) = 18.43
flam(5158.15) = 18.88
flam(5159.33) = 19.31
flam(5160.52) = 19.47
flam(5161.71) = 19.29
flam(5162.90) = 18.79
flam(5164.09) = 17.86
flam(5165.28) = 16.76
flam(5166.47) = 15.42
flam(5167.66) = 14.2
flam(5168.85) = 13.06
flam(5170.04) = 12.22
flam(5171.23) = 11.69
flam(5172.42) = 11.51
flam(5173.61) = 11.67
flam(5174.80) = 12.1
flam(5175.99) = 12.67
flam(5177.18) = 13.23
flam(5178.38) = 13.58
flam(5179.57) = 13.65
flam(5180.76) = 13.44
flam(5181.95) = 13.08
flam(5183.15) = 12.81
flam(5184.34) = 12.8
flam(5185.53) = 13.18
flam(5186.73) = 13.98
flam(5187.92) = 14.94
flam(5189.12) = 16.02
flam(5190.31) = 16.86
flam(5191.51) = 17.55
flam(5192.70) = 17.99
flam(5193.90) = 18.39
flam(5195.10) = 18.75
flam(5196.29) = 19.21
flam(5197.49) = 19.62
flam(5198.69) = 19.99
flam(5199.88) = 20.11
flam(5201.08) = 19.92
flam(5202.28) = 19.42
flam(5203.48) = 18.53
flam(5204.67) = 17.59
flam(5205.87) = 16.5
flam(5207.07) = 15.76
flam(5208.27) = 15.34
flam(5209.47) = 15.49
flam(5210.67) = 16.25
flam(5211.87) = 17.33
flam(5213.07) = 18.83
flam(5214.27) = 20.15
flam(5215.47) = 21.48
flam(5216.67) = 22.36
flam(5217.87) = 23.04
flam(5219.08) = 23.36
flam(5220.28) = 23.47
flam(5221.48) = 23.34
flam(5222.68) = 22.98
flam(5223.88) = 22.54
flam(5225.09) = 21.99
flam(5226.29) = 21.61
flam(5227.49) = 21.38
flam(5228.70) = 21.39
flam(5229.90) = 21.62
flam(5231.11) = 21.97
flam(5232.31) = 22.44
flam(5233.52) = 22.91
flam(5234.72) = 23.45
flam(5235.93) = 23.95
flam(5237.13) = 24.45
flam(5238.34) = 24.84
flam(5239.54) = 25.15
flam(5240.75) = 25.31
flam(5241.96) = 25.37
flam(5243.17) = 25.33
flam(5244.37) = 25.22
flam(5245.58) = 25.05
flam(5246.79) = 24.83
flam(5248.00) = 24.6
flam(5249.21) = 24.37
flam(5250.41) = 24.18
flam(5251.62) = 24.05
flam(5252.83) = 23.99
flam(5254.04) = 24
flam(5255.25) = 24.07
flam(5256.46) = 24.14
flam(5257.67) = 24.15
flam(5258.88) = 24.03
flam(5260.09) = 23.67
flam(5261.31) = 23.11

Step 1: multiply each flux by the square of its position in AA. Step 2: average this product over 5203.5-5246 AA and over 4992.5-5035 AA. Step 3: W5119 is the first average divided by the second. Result 1.2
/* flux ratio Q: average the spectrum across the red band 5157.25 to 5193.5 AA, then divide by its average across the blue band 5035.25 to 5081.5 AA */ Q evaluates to 0.78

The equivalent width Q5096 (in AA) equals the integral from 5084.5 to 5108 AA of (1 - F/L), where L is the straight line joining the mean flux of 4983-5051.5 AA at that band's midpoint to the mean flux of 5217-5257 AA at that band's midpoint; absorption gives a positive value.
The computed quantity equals 2.7 AA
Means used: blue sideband 19.9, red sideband 23.6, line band 18.8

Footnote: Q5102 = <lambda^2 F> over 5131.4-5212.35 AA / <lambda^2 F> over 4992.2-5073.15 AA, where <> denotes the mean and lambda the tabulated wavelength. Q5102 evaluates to 0.89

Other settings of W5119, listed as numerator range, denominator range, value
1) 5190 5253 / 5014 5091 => 1.18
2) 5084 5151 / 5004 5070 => 0.97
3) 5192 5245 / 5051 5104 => 1.16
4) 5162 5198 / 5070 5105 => 0.83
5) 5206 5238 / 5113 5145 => 1.18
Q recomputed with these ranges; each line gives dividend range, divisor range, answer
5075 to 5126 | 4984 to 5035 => 0.93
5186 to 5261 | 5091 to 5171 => 1.18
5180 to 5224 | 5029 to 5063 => 0.92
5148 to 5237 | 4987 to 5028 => 0.89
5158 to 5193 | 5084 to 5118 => 0.79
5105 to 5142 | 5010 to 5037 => 0.93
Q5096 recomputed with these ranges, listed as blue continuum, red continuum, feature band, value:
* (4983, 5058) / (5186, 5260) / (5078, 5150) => 7.19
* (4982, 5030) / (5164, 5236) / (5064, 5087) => 0.91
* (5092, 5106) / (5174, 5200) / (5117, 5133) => -0.49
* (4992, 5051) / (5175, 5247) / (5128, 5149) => 1.49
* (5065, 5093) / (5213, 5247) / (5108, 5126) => 0.97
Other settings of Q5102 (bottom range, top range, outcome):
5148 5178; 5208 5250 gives 1.44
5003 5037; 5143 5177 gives 0.88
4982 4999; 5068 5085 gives 0.92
